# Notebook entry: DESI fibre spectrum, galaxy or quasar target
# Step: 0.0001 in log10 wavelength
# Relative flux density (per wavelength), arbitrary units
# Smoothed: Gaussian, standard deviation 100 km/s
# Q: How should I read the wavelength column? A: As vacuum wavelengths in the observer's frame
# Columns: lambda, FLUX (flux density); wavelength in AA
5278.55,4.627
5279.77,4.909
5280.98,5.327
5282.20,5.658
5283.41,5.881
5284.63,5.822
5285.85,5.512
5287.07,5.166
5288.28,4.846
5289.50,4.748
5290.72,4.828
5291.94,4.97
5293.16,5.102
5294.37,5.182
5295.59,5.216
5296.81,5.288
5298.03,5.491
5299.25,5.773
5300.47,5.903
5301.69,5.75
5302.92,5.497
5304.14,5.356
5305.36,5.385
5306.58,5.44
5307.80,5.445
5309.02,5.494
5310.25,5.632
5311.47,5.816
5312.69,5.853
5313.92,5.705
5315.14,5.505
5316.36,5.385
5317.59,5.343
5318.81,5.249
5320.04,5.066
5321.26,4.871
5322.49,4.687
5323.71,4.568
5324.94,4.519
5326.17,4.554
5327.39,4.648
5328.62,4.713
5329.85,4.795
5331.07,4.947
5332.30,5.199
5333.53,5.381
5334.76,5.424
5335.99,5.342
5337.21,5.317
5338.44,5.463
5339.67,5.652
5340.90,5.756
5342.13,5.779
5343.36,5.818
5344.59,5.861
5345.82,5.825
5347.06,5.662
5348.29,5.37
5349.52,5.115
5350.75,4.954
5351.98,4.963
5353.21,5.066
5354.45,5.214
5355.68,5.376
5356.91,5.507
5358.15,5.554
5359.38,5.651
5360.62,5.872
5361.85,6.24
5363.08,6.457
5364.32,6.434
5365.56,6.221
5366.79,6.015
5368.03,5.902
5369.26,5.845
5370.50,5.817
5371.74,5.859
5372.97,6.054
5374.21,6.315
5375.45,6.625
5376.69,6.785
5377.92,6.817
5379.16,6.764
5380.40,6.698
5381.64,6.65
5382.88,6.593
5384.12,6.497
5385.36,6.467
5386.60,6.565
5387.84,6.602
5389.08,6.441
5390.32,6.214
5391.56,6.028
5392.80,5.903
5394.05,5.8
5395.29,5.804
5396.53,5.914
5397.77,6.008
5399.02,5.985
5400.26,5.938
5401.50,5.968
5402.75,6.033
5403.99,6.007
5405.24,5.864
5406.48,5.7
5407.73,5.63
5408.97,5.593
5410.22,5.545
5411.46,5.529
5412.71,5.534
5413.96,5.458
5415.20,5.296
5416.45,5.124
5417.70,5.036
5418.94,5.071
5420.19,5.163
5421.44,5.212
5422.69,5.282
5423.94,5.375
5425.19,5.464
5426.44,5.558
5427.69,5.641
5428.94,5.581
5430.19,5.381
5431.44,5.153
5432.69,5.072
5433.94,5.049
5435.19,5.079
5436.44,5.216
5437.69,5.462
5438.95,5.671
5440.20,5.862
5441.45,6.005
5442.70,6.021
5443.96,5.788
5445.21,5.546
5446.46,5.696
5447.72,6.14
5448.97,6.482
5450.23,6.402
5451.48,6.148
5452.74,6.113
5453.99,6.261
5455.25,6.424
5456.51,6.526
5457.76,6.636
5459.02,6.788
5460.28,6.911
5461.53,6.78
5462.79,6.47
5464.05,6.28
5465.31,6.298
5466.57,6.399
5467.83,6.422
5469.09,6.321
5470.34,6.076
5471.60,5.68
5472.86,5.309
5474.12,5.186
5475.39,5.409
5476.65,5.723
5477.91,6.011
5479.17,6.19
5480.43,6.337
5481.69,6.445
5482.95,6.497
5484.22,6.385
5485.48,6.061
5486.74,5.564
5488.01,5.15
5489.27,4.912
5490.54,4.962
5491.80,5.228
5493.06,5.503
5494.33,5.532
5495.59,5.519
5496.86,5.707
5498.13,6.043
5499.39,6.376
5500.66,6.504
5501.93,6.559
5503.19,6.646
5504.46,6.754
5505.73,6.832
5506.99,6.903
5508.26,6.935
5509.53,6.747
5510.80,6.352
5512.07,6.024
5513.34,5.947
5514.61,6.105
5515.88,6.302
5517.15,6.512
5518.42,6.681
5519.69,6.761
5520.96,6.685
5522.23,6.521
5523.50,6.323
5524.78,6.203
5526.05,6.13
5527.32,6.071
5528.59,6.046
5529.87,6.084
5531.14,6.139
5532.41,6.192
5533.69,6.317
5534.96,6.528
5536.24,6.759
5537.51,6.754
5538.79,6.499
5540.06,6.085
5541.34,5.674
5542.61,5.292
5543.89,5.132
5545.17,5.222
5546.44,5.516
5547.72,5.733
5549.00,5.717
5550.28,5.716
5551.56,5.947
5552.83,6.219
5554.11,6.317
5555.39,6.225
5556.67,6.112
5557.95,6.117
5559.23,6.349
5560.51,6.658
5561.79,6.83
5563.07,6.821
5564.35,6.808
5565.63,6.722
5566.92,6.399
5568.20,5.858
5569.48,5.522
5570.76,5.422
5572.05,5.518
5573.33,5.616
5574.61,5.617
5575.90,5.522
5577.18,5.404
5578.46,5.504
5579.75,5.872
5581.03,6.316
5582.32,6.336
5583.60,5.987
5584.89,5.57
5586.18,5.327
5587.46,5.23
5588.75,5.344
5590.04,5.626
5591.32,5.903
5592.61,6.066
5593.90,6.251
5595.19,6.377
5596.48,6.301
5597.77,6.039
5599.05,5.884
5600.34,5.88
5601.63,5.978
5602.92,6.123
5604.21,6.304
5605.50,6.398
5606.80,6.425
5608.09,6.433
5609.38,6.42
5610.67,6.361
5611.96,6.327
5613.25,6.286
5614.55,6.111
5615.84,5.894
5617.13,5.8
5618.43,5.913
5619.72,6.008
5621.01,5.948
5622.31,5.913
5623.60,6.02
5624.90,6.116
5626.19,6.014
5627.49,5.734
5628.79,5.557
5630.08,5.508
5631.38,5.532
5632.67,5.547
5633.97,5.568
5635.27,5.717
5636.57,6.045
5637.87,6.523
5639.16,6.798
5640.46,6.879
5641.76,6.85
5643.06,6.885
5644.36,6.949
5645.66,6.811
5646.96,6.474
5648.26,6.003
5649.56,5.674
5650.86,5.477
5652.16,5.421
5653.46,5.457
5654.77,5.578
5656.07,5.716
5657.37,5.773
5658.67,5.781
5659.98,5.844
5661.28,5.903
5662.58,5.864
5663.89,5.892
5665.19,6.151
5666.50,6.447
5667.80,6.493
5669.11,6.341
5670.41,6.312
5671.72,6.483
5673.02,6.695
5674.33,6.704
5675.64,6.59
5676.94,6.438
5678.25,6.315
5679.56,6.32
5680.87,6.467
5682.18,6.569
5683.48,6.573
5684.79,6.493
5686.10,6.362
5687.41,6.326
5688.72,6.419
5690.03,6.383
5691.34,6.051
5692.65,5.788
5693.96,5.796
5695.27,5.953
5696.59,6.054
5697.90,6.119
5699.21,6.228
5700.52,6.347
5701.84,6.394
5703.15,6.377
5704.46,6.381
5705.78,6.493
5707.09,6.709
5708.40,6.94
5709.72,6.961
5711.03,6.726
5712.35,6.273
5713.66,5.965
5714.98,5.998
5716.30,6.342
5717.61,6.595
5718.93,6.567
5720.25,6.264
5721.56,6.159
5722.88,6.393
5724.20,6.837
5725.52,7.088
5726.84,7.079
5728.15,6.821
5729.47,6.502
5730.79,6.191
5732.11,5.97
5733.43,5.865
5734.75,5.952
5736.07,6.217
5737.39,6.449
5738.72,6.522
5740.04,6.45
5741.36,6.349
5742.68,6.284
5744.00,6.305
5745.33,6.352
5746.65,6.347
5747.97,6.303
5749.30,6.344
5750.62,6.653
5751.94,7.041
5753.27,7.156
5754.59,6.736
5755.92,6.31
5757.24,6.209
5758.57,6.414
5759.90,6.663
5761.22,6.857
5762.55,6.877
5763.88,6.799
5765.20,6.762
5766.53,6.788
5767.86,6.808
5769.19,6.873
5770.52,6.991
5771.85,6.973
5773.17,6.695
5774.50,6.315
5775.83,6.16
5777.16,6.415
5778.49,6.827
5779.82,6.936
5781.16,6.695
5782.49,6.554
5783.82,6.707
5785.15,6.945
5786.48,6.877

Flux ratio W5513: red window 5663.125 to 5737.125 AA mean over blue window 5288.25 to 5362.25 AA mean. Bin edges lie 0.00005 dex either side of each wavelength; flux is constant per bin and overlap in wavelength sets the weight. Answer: 1.2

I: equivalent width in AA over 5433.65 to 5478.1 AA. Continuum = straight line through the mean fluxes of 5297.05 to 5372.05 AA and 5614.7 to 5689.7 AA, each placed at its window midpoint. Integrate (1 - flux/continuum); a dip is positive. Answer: -2.4 AA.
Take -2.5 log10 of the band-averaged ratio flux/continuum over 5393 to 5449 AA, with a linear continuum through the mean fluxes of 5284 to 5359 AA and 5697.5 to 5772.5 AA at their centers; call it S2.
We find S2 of 0.00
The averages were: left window 5.31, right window 6.52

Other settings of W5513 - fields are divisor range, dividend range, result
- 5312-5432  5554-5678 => 1.07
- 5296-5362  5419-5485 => 1.10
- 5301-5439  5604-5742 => 1.11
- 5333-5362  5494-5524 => 1.16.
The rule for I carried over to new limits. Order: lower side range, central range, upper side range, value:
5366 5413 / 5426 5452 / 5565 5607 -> 1.7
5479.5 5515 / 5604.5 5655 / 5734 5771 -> 1.9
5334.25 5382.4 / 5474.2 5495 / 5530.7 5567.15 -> 1.1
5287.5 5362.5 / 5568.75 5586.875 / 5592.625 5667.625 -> 0.8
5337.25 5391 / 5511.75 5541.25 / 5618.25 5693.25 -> -1.2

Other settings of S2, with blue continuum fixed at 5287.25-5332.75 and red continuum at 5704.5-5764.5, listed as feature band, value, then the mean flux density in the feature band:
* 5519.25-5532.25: -0.076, 6.29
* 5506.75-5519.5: -0.110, 6.45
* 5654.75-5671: 0.045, 6.03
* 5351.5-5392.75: -0.137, 6.13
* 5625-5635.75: 0.093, 5.67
